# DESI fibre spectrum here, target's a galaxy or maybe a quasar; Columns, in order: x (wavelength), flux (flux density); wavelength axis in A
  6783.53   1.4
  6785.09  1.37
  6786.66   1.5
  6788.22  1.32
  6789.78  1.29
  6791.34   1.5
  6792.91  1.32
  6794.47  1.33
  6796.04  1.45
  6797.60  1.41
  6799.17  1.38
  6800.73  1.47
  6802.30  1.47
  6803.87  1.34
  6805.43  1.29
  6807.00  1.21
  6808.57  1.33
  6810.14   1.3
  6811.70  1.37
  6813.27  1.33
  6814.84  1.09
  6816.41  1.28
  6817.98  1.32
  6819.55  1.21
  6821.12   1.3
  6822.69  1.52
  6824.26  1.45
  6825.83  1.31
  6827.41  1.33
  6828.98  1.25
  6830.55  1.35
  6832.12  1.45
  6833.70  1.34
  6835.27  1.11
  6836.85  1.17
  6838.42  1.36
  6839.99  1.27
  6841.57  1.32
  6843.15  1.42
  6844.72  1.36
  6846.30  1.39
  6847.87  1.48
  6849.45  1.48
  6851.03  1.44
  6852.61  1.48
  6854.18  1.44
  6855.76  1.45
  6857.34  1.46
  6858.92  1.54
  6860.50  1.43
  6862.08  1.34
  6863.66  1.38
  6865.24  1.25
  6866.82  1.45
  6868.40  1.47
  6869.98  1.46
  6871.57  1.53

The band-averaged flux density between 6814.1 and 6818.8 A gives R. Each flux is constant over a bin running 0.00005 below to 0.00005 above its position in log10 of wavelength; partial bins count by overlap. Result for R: 1.23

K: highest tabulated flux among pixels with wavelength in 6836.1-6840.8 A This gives 1.36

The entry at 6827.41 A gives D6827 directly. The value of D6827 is 1.33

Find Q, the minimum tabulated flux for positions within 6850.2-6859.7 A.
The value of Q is 1.44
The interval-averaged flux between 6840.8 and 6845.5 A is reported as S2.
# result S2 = 1.37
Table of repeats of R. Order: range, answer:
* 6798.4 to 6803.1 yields 1.44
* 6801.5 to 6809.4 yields 1.33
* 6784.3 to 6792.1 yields 1.4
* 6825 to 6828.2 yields 1.32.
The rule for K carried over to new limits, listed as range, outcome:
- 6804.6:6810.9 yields 1.33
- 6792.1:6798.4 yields 1.45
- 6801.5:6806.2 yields 1.47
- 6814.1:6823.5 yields 1.52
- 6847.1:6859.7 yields 1.54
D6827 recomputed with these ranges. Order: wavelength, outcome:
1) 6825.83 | 1.31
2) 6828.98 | 1.25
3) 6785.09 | 1.37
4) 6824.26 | 1.45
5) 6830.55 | 1.35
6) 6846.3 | 1.39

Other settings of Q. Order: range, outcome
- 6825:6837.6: 1.11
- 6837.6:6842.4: 1.27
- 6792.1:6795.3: 1.32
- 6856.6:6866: 1.25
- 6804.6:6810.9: 1.21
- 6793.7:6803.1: 1.33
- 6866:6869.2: 1.45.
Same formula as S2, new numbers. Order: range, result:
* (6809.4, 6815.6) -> 1.27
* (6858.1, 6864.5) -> 1.42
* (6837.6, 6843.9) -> 1.34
